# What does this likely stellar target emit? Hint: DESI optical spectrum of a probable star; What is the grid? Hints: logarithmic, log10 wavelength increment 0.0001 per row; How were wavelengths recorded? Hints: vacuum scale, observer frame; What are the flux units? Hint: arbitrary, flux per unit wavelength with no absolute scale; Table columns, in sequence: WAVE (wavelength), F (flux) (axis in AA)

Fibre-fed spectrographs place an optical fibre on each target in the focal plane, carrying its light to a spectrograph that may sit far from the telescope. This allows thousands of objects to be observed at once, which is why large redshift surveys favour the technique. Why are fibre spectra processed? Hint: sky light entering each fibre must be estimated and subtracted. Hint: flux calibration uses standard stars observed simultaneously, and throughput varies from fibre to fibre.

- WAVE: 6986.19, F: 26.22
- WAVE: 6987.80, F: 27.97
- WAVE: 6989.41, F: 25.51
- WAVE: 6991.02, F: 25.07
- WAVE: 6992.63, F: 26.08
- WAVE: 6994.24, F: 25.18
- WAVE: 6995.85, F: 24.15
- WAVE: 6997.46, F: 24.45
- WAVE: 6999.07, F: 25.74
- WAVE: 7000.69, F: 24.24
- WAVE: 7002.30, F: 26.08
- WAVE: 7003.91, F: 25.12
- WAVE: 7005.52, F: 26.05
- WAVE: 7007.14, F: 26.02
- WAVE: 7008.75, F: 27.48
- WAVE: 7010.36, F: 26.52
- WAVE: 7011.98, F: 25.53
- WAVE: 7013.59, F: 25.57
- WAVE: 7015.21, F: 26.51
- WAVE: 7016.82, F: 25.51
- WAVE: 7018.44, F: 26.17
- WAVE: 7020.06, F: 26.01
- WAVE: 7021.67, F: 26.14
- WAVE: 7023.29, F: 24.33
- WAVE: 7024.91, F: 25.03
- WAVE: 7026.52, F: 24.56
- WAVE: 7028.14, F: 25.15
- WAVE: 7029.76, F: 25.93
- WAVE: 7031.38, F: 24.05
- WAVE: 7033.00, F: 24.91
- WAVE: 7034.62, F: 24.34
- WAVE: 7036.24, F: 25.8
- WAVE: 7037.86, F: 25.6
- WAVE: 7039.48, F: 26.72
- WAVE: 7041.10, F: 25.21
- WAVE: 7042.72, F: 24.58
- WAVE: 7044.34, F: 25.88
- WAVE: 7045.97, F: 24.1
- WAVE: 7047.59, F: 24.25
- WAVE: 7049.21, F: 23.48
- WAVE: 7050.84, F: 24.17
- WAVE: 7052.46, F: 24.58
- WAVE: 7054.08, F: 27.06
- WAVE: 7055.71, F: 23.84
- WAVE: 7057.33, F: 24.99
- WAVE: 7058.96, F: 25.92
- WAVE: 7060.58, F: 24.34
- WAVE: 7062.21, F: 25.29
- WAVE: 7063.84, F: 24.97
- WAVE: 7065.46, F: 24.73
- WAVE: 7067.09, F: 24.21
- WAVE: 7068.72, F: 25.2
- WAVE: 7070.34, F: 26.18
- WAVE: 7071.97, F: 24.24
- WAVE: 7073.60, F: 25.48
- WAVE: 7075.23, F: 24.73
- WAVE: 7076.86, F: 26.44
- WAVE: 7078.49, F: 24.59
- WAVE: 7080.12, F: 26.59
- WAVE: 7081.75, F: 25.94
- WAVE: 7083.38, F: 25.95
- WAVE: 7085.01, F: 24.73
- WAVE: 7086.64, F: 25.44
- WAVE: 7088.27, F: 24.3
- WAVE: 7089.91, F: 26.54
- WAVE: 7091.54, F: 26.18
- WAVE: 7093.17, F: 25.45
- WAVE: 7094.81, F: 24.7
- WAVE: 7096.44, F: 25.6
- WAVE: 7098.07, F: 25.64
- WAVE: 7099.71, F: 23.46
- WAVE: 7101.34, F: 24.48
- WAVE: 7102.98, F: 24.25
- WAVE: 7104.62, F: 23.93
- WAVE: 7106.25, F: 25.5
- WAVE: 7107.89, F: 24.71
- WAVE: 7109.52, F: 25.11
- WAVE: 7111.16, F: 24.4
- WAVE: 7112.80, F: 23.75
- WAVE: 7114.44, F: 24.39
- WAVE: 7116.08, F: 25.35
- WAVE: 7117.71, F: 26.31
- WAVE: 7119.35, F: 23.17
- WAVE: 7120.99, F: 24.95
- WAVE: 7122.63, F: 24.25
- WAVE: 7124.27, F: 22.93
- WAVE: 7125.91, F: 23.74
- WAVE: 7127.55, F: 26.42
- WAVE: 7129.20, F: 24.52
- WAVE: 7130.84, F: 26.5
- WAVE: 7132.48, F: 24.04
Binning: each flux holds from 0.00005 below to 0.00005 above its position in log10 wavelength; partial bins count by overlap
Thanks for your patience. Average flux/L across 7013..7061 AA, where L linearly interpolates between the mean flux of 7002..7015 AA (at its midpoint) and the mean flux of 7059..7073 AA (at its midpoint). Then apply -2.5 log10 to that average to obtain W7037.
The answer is 0.02 mag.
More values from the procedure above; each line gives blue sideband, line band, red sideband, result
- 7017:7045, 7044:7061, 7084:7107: 0.02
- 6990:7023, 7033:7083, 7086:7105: 0.01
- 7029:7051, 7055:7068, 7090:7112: 0.01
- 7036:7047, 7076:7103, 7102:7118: -0.02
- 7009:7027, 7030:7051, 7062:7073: 0.02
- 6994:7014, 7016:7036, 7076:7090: 0.02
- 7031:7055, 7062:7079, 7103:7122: -0.01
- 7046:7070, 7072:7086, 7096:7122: -0.03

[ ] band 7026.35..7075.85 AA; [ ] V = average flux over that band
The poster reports 25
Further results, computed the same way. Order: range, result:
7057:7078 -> 25.1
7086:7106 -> 25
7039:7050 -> 24.8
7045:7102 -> 25.1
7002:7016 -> 26.1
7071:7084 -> 25.5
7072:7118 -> 25.1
